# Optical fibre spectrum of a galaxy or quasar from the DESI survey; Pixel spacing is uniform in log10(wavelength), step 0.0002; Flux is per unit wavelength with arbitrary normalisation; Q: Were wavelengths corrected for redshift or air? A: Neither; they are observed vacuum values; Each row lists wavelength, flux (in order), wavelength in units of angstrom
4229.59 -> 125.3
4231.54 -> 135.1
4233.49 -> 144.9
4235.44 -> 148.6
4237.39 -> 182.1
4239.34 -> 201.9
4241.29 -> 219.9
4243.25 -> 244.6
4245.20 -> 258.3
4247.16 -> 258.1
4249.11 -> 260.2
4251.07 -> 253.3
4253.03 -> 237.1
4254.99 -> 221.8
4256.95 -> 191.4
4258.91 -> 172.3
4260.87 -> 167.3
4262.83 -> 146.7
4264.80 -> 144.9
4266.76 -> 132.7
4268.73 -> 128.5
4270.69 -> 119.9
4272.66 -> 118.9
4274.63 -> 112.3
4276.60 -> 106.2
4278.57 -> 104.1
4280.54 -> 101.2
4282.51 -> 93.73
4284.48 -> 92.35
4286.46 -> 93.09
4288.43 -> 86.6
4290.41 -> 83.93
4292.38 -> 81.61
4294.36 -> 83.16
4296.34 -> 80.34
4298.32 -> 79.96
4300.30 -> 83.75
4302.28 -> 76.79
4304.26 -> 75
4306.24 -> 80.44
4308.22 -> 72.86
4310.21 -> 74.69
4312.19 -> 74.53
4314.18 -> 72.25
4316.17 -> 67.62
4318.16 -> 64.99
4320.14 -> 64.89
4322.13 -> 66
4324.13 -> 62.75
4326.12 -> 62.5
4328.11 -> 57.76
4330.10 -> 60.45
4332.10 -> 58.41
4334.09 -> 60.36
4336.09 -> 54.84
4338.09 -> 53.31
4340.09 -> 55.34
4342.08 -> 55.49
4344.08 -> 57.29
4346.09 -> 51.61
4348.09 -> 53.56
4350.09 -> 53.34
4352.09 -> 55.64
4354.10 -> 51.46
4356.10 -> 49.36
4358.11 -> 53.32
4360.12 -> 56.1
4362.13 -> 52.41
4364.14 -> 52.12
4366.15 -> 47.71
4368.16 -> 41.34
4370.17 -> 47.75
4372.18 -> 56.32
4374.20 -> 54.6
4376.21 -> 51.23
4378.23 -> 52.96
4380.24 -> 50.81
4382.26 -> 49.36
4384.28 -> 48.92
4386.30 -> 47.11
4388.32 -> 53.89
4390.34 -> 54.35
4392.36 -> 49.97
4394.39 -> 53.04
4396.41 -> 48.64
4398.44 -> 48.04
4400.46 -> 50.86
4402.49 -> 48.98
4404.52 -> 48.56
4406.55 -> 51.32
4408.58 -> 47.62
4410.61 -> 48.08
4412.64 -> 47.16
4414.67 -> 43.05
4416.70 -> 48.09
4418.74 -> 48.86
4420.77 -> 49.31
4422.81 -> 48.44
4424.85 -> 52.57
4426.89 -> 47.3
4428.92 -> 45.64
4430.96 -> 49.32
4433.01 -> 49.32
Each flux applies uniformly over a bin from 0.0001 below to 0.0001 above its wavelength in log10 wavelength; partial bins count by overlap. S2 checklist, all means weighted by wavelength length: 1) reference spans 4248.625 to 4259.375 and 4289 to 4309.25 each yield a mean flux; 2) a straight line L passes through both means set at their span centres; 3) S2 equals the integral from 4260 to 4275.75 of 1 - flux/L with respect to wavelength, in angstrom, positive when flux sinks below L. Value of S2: 4.1 angstrom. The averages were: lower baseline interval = 223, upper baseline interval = 79.9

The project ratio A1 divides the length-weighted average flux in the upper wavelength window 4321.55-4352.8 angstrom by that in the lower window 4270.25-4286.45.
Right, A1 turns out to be 0.55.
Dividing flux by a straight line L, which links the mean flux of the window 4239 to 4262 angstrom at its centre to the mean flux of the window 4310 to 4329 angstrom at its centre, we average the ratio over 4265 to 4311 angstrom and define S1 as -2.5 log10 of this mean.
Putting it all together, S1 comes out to 0.40 mag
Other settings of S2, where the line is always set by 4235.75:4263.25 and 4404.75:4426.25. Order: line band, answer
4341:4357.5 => 8.8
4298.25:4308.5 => 5.3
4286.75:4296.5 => 5.0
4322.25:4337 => 8.2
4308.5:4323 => 7.7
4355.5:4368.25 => 6.4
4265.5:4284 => 7.5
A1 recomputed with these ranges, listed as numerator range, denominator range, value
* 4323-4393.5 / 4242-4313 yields 0.40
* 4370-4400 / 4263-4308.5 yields 0.52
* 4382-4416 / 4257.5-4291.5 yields 0.42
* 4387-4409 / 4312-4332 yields 0.78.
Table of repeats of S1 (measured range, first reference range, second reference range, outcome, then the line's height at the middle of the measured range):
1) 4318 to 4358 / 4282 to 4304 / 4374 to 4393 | 0.19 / 68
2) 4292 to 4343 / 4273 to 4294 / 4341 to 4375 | 0.12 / 76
